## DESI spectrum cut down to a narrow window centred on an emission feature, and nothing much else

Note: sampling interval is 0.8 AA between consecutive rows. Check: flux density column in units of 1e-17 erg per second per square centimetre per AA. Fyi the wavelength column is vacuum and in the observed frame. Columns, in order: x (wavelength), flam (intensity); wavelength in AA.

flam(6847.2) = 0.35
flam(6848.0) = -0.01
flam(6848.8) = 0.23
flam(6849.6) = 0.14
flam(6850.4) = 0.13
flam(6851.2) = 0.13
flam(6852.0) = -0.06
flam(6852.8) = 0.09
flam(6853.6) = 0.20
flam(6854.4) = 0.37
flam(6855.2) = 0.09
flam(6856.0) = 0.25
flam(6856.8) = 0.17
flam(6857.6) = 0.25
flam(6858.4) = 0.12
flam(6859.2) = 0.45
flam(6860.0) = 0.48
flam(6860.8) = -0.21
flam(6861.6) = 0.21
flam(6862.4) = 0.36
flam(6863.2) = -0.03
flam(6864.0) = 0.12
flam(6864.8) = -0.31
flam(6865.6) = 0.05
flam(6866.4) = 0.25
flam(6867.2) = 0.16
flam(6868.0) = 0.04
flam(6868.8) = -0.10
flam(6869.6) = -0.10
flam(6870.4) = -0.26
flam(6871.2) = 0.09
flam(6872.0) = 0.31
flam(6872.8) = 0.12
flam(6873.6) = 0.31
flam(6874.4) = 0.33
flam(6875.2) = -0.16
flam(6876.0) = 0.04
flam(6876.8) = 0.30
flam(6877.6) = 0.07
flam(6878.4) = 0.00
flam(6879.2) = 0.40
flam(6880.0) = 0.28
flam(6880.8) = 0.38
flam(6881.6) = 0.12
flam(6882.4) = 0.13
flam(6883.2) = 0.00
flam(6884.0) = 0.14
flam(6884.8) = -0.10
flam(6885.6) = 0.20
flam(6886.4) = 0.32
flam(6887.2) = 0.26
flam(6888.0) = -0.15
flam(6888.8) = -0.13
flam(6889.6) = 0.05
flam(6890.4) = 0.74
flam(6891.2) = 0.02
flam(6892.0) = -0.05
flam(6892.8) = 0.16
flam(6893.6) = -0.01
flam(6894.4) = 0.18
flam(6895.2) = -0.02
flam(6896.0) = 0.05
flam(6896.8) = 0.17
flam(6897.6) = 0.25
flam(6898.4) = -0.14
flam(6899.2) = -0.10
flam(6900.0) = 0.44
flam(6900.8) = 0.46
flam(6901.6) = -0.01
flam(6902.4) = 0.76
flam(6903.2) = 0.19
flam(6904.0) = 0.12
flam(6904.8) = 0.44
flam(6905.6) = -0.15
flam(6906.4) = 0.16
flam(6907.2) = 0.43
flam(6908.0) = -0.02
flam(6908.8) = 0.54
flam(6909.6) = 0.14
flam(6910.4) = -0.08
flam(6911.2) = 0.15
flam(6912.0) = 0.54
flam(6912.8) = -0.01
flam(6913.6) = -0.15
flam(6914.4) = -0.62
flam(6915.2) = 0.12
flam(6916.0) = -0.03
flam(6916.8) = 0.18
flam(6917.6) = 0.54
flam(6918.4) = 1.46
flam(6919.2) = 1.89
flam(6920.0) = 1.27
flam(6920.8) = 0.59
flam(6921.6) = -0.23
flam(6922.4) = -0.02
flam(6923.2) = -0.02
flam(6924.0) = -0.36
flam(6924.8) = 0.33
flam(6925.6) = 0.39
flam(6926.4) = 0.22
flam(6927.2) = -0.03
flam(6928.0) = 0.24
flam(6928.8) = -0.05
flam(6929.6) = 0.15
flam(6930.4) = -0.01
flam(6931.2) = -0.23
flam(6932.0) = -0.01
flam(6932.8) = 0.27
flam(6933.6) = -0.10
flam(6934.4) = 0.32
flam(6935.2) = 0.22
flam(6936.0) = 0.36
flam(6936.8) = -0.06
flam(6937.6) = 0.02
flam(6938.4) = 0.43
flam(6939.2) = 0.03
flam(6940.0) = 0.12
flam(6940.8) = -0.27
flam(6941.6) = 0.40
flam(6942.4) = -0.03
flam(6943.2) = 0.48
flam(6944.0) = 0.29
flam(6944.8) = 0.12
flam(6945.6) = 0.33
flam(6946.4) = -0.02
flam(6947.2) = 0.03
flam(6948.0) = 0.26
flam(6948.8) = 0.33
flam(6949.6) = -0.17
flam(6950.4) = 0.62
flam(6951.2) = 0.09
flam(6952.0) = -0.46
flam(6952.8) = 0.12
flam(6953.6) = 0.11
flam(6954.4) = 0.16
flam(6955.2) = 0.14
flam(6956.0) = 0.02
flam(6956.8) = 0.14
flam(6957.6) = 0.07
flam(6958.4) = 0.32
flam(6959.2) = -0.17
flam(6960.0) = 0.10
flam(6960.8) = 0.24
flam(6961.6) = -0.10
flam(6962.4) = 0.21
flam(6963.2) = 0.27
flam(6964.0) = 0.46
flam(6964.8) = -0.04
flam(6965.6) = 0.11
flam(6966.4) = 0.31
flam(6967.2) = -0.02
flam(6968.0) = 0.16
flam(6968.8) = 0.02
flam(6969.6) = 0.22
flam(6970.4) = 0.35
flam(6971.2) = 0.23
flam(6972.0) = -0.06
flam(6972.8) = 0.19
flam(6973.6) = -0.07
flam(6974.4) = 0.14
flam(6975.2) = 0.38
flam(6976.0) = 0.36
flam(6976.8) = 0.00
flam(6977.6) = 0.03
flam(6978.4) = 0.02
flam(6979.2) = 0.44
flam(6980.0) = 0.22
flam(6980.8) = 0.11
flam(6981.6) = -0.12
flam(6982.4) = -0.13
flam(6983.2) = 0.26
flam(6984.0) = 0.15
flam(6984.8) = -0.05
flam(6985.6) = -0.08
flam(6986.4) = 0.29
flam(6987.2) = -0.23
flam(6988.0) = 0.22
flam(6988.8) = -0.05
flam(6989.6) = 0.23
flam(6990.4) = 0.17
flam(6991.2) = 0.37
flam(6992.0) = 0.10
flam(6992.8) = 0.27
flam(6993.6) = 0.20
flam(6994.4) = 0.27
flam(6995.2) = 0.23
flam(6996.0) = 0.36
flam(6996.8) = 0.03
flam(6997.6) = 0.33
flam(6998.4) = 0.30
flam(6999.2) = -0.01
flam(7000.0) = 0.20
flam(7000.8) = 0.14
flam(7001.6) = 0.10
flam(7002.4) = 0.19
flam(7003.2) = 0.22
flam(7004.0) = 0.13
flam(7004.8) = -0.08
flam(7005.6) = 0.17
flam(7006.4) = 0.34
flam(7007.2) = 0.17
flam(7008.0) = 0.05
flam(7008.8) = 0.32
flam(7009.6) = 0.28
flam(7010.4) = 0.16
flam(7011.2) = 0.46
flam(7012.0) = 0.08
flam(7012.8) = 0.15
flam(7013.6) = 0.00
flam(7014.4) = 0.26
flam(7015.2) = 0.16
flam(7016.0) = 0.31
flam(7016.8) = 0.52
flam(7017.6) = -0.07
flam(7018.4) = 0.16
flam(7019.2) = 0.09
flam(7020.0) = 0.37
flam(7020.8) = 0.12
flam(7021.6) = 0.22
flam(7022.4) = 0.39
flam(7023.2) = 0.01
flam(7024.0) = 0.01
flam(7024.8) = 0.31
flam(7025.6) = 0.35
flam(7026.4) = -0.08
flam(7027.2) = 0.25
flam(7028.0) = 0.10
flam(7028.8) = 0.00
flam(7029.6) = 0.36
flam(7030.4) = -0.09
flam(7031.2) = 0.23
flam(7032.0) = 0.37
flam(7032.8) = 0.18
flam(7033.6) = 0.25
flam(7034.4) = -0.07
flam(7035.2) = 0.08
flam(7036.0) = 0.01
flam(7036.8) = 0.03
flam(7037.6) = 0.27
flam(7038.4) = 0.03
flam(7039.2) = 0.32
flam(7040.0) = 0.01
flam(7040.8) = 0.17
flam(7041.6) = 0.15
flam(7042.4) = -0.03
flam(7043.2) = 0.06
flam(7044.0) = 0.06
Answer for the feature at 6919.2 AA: H-alpha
